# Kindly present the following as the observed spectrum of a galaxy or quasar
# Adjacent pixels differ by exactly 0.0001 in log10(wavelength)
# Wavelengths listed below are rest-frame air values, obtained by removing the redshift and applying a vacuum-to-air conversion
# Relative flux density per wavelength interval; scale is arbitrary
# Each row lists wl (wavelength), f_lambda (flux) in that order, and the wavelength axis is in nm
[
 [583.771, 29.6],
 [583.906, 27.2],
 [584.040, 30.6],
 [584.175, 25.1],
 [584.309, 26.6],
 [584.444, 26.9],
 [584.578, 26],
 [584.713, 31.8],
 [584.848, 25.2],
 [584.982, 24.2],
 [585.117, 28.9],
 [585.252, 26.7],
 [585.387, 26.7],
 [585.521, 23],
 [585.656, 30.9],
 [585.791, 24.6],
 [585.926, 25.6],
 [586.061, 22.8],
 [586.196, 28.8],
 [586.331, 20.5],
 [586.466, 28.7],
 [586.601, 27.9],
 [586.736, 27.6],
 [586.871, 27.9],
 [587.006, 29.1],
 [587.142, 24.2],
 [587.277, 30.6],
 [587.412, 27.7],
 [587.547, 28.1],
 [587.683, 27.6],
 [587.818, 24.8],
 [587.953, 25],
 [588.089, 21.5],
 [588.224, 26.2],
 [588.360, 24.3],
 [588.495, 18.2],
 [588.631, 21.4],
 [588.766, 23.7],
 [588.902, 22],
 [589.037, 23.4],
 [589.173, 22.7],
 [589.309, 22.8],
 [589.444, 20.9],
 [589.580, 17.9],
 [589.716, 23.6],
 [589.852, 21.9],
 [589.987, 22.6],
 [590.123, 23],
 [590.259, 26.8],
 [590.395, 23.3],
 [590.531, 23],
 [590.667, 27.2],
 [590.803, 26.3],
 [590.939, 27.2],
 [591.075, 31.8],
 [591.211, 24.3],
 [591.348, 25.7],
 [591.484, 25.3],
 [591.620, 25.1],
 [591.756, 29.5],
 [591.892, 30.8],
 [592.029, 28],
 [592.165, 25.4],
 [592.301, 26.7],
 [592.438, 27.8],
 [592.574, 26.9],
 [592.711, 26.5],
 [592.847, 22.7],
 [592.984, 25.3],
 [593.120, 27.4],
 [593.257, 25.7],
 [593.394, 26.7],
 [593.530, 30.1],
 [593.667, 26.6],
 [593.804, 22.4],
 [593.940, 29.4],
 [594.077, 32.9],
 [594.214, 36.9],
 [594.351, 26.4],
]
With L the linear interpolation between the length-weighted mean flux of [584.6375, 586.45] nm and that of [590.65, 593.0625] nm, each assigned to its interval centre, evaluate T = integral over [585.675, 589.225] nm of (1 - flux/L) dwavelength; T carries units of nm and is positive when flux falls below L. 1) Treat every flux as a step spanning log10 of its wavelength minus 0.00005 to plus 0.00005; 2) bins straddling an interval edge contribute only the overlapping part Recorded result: 0.15 nm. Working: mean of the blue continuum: 26.2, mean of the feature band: 25.3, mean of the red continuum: 26.8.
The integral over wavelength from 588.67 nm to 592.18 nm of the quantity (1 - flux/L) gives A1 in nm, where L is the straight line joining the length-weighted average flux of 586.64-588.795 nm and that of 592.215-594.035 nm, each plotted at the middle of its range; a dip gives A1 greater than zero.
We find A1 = 0.18 nm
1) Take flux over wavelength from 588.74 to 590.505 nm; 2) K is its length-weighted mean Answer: 22.6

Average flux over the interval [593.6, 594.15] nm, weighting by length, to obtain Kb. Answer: 27.9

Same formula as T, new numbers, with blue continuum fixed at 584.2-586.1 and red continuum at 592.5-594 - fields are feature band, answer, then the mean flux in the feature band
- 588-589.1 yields 0.157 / 22.6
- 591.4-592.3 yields -0.031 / 27.3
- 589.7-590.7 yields 0.097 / 23.8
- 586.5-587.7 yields -0.067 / 27.9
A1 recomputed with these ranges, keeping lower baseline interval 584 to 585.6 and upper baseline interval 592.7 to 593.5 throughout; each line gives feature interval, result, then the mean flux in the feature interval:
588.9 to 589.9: 0.17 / 21.9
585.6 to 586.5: 0.03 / 25.8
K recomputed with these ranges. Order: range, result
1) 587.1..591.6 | 24.4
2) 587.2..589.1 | 24.6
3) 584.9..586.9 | 26.3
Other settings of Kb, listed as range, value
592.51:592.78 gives 26.7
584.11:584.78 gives 27.3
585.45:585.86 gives 26.2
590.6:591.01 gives 26.9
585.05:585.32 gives 27.7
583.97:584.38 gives 27.4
